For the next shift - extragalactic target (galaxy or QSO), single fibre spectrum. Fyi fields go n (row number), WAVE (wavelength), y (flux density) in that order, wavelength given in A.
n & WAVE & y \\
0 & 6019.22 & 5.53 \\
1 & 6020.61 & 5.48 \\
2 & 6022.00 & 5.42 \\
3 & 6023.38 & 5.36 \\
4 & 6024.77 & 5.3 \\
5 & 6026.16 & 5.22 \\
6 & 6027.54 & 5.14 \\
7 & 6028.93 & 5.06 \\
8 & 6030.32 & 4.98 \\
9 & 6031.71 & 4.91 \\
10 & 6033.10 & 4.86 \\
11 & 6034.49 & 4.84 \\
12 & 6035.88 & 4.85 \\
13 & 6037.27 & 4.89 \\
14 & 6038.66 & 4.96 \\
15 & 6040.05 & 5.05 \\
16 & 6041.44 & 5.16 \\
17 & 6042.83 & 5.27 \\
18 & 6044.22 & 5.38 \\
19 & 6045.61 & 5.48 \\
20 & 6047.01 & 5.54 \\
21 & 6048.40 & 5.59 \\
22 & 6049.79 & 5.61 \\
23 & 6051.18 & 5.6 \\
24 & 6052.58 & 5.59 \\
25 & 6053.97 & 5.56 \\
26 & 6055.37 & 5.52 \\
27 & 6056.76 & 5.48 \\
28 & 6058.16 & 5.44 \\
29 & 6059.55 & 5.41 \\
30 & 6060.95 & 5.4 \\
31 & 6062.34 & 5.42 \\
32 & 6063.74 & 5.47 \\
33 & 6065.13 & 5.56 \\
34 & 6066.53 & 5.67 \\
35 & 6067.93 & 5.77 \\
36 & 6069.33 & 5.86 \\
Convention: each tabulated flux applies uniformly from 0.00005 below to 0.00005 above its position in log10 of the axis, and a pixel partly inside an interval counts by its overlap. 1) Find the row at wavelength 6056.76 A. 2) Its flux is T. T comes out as 5.48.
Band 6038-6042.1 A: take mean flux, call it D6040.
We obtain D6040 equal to 5.06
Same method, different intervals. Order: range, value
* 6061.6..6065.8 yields 5.49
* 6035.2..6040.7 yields 4.94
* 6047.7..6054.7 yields 5.59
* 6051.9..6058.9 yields 5.52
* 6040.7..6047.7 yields 5.36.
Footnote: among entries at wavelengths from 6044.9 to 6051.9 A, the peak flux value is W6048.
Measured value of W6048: 5.61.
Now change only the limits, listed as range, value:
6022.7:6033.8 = 5.36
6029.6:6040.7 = 5.05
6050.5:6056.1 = 5.6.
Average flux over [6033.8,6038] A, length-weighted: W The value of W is 4.86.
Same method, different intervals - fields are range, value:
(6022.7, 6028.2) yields 5.26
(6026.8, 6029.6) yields 5.11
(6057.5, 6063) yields 5.42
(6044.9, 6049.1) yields 5.54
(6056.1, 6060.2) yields 5.44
